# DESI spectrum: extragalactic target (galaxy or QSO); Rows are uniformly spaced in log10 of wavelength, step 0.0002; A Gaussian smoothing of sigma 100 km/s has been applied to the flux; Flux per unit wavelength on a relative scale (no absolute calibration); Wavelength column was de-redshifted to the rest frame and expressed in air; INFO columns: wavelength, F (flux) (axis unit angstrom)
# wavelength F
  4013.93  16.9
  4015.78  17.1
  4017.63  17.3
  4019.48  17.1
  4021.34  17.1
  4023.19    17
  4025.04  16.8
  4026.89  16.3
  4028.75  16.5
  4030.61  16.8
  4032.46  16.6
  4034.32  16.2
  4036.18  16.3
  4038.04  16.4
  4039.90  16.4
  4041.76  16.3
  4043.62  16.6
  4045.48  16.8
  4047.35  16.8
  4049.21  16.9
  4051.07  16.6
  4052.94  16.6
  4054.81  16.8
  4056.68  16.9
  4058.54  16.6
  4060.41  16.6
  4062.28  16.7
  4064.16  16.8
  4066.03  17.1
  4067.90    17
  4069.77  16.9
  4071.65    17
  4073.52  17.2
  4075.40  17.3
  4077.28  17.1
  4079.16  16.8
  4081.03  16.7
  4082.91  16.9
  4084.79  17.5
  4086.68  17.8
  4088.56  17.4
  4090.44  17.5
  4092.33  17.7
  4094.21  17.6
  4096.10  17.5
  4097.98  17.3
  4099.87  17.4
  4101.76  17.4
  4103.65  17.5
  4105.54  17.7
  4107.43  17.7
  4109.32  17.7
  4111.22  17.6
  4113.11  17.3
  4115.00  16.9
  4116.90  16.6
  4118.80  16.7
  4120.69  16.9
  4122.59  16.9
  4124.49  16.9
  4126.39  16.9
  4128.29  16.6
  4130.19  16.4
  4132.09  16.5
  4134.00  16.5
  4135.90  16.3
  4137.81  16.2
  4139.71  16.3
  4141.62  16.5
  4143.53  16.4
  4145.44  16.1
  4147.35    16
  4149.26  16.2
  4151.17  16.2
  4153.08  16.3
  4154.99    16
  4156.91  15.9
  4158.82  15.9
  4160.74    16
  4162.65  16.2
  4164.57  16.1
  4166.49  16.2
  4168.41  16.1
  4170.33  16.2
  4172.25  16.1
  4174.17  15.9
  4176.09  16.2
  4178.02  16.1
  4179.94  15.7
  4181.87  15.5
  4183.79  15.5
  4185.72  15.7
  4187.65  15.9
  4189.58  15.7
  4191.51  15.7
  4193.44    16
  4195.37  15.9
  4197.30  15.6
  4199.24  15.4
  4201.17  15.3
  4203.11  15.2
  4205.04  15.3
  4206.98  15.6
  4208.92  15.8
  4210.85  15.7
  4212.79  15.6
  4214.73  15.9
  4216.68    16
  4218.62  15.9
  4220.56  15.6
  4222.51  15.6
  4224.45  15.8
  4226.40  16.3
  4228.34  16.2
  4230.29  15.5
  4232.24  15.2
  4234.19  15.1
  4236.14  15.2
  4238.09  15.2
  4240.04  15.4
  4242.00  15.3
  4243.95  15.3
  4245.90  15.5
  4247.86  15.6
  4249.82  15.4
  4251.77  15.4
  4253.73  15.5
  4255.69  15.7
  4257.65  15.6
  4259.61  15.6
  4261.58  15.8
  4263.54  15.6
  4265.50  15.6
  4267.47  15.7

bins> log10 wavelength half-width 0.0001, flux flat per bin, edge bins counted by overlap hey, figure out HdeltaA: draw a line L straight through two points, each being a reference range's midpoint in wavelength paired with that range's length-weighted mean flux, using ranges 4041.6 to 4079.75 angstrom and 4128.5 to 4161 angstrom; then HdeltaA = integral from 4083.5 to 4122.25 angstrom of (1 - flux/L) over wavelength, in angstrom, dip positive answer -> -2.0 angstrom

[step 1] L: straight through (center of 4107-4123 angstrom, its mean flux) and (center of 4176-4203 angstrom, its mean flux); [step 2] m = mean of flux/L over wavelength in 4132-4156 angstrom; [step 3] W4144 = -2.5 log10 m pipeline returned 0.02 mag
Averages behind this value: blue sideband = 17.1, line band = 16.3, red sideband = 15.7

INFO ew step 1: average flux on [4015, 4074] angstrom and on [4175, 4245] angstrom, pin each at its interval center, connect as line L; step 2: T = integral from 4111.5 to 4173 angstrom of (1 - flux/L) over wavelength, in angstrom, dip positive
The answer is -1.2 angstrom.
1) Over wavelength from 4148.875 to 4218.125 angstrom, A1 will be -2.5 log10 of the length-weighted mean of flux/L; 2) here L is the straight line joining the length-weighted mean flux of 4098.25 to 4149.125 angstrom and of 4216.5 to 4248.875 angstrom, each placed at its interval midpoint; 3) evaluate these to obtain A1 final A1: 0.02 mag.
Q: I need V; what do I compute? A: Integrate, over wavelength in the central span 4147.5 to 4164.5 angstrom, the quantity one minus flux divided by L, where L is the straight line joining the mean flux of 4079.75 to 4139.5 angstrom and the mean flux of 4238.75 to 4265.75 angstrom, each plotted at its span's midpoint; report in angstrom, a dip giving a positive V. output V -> 0.52 angstrom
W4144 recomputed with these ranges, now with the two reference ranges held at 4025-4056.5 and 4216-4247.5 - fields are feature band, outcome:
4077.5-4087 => -0.05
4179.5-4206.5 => 0.01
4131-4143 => -0.02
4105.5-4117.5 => -0.07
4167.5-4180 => -0.01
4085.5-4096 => -0.08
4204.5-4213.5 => 0.00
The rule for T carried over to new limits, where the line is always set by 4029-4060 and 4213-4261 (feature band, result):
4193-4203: 0.13 angstrom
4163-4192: -0.04 angstrom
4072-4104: -1.86 angstrom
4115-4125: -0.37 angstrom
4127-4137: -0.21 angstrom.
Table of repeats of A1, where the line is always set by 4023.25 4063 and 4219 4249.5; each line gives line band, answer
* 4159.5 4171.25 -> -0.01 mag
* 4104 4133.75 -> -0.05 mag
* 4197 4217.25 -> 0.01 mag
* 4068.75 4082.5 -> -0.04 mag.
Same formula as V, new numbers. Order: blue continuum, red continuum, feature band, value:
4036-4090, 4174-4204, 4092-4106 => -0.81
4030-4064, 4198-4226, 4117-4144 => -0.77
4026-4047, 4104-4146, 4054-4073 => -0.31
